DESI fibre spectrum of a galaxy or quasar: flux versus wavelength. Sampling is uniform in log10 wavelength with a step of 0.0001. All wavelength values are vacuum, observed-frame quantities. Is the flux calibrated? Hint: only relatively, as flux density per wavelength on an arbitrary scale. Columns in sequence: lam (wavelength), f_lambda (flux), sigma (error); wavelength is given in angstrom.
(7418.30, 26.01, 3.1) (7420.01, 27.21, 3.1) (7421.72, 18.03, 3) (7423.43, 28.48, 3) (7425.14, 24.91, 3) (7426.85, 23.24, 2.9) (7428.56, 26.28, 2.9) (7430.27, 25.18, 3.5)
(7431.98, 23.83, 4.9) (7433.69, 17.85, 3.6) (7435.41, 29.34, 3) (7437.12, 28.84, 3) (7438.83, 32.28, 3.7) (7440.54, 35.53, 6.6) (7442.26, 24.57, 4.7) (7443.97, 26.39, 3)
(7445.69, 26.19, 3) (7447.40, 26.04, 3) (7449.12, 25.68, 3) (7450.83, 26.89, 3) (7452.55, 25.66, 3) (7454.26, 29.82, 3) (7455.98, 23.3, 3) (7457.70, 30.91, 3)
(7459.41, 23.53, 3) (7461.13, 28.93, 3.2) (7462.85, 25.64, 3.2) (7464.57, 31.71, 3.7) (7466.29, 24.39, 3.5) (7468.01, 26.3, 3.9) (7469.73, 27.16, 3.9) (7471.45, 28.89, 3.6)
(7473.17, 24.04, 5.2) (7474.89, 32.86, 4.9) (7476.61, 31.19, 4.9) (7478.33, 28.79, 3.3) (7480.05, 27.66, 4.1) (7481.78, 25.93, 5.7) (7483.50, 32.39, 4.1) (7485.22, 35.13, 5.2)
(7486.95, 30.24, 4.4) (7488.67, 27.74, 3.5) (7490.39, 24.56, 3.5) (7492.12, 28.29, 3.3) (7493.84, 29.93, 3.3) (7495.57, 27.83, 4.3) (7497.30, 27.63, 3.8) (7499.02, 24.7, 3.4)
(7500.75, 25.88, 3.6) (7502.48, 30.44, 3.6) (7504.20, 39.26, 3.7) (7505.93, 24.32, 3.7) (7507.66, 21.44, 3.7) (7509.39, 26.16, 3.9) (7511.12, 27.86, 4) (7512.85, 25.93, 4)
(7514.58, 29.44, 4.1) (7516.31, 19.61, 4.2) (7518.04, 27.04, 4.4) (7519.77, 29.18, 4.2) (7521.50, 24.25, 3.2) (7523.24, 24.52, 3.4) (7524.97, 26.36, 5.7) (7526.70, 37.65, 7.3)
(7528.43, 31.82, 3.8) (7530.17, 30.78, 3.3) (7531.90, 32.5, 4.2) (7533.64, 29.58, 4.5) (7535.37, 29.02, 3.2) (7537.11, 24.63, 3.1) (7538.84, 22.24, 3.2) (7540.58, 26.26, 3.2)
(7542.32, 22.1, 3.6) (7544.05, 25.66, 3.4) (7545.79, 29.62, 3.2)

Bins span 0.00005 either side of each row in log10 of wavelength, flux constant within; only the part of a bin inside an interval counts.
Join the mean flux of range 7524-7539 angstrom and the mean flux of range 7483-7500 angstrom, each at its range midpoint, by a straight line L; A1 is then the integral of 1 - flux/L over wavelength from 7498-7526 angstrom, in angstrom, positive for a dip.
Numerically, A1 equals 2.4 angstrom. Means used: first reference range 28.7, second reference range 29.7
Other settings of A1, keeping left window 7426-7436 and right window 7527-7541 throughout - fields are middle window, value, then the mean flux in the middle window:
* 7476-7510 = -2.0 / 28.5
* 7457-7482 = -1.9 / 27.9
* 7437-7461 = -2.5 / 27.5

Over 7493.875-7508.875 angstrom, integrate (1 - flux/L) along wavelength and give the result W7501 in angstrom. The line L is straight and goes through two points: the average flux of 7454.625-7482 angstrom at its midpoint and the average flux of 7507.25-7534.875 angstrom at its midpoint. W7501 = 0.01 angstrom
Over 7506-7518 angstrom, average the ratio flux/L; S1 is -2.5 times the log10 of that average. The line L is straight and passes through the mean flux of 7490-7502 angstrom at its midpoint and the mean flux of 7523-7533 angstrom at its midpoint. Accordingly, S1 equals 0.16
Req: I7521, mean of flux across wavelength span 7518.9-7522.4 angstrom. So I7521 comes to 26.7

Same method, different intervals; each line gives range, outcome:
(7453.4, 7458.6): 28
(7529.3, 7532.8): 31.6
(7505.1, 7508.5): 22.9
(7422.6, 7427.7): 25.5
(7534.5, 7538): 26.8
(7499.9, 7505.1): 31.8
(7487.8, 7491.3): 26.2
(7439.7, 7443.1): 30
